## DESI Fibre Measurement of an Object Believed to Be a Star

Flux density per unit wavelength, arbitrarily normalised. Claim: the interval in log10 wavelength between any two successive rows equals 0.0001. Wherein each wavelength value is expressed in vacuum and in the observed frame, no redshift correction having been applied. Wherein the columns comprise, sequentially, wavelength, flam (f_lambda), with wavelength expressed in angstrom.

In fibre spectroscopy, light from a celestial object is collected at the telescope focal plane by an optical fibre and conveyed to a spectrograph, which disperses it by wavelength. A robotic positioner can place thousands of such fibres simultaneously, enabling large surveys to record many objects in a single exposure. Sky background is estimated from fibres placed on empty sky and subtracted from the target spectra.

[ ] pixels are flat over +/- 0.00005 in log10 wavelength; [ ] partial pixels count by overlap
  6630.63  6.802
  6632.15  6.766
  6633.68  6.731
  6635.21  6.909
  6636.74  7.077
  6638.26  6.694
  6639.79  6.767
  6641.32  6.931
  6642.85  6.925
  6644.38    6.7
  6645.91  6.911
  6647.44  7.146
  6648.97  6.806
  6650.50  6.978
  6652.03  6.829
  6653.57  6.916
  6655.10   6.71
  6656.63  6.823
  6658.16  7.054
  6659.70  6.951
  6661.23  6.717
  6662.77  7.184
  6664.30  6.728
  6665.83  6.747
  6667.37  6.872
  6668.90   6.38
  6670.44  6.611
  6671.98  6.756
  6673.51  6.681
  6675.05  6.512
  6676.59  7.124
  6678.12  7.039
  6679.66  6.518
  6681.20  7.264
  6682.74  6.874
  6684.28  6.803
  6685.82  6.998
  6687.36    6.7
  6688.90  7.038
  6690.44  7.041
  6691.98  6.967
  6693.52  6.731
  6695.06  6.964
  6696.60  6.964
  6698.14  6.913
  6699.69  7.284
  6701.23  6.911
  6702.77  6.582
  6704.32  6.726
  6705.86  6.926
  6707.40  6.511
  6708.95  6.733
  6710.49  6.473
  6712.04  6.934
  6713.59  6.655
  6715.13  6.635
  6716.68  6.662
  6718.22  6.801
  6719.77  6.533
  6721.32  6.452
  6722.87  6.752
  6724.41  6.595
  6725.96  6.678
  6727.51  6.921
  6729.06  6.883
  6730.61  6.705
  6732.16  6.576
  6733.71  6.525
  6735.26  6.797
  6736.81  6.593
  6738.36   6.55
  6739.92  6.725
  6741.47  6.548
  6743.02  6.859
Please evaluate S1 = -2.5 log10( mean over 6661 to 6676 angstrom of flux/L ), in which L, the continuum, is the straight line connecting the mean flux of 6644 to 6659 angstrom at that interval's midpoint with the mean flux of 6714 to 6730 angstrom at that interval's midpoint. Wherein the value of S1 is 0.02 mag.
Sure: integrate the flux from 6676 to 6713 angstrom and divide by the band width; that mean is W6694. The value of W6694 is 6.87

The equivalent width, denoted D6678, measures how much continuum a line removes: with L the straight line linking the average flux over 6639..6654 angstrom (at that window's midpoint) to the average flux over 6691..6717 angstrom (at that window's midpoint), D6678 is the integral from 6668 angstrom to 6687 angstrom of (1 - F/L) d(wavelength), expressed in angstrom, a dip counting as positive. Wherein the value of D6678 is 0.1 angstrom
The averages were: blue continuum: 6.89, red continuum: 6.8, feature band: 6.79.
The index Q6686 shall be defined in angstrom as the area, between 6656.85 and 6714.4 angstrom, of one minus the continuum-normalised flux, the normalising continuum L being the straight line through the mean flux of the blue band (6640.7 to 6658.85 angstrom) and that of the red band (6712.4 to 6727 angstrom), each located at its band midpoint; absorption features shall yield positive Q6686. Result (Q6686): -0.5 angstrom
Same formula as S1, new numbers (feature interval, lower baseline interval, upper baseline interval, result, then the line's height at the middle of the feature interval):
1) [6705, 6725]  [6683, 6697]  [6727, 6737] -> 0.02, 6.8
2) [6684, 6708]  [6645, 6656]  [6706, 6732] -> -0.02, 6.76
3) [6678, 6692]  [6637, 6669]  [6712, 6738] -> -0.02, 6.78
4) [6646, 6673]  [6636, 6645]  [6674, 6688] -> 0.00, 6.86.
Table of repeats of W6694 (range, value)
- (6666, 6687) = 6.8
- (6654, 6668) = 6.87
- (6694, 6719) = 6.79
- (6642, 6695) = 6.86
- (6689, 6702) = 6.98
